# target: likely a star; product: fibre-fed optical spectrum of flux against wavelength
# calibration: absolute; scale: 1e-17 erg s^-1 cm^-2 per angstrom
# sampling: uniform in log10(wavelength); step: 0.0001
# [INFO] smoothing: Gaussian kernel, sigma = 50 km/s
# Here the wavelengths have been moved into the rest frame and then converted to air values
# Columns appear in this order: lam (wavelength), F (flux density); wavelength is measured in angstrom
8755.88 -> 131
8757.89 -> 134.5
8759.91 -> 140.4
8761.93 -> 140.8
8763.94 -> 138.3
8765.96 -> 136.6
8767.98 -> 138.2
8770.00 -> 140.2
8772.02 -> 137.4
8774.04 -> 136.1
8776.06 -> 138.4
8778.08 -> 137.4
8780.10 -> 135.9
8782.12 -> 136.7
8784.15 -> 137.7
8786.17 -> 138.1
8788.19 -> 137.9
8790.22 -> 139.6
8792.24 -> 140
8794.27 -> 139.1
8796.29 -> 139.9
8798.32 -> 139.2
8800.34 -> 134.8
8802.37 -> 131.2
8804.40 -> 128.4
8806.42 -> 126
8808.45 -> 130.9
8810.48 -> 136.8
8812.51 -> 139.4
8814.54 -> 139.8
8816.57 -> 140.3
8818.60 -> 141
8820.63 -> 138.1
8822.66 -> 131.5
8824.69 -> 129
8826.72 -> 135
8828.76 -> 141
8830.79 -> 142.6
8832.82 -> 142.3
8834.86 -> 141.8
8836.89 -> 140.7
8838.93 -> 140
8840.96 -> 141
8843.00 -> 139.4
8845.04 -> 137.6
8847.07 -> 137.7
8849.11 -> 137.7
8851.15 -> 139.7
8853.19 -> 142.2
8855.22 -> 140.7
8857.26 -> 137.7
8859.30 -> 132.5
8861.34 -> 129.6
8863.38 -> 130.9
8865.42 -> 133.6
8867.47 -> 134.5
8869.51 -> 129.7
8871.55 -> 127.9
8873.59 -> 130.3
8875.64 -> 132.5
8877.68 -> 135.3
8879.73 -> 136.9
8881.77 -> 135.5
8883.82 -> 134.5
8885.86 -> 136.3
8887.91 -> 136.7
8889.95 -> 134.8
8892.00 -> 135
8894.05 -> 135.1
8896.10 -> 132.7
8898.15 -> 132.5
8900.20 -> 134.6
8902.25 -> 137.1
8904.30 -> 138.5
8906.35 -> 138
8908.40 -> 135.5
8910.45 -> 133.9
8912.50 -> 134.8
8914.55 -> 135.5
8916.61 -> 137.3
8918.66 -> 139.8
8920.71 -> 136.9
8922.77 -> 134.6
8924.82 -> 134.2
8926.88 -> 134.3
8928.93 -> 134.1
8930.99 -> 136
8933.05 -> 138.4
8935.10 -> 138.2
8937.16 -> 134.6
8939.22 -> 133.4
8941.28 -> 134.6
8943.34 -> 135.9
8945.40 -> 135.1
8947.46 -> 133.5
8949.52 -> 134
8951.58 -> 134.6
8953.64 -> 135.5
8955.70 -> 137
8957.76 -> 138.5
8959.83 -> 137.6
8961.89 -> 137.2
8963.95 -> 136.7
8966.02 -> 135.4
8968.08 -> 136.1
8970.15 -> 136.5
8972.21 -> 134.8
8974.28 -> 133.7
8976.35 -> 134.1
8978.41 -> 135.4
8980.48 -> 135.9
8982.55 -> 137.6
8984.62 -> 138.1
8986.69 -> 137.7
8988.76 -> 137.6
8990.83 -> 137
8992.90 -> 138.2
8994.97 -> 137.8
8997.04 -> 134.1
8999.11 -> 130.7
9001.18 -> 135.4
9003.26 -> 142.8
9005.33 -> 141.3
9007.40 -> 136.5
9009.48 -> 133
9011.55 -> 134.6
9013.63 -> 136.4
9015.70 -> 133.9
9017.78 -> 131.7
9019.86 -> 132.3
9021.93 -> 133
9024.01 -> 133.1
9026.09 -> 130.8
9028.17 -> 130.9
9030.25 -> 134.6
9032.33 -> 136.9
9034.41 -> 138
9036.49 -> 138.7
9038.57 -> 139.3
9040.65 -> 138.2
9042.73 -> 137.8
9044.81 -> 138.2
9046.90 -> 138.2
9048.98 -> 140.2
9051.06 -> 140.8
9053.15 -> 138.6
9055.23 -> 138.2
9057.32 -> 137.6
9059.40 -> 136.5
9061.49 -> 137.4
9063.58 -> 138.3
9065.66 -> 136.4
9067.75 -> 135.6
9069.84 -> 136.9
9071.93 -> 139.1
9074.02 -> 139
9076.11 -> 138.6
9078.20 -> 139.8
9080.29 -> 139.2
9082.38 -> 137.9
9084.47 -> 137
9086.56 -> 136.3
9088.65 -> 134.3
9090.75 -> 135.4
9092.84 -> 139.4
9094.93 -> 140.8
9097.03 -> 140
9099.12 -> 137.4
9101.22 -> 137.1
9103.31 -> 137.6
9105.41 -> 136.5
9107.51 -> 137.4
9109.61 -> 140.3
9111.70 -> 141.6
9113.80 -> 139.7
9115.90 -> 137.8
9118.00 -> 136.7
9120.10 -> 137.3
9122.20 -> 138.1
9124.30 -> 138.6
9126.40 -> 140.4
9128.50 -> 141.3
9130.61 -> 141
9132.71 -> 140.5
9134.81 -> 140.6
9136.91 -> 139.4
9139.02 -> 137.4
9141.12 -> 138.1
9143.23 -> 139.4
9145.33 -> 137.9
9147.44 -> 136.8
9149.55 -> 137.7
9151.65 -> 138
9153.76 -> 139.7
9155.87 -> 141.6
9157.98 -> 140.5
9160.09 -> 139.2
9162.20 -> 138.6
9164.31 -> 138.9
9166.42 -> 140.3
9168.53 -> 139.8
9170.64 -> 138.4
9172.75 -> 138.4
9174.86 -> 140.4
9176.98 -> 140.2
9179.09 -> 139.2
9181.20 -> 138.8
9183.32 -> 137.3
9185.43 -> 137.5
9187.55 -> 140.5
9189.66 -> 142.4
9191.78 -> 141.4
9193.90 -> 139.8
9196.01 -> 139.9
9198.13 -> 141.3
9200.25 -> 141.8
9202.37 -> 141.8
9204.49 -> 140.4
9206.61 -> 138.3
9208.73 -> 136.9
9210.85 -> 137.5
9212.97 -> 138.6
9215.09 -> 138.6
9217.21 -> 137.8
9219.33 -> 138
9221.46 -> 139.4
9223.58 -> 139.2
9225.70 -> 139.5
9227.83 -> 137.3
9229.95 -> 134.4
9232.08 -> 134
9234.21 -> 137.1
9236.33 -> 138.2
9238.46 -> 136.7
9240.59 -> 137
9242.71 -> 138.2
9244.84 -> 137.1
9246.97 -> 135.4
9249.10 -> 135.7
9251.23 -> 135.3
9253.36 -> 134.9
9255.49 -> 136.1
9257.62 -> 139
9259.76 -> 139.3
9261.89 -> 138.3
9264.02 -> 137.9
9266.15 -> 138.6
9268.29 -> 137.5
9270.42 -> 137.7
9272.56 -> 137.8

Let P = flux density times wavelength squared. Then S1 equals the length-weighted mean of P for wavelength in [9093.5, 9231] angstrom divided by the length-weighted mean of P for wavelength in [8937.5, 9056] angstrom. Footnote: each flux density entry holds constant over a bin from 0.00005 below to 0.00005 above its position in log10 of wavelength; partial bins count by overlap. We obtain 1.1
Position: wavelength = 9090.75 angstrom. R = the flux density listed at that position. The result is 135.4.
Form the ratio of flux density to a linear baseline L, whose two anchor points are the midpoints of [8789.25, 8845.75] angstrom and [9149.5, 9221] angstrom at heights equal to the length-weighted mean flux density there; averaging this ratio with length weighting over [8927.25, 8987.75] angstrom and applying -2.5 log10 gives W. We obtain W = 0.02 mag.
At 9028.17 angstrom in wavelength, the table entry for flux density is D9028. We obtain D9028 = 130.9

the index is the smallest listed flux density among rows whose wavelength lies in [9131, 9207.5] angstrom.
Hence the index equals 136.8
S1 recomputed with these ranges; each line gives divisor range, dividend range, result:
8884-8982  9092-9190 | 1.07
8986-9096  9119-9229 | 1.05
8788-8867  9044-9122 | 1.07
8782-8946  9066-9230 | 1.09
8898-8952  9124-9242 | 1.09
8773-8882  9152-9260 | 1.10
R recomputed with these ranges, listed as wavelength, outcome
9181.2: 138.8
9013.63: 136.4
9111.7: 141.6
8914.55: 135.5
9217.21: 137.8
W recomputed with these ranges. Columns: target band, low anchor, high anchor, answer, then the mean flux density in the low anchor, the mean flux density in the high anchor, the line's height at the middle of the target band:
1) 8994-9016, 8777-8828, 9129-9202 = 0.01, 136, 140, 138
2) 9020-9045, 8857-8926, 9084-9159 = 0.01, 135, 139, 137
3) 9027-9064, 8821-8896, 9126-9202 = 0.00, 136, 140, 138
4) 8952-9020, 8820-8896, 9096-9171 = 0.01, 136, 139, 137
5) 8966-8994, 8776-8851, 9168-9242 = 0.01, 137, 139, 138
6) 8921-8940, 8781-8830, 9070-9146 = 0.02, 136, 139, 137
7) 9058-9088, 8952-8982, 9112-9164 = 0.00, 136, 139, 138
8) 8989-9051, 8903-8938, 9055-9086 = 0.01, 136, 138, 137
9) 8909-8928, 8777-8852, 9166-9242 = 0.02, 137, 139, 138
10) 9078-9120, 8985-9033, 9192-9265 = -0.01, 135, 138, 136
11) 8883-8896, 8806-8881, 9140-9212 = 0.01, 136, 139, 137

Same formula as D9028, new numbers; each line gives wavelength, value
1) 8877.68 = 135.3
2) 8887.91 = 136.7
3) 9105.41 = 136.5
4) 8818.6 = 141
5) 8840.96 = 141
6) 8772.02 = 137.4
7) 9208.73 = 136.9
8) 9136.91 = 139.4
